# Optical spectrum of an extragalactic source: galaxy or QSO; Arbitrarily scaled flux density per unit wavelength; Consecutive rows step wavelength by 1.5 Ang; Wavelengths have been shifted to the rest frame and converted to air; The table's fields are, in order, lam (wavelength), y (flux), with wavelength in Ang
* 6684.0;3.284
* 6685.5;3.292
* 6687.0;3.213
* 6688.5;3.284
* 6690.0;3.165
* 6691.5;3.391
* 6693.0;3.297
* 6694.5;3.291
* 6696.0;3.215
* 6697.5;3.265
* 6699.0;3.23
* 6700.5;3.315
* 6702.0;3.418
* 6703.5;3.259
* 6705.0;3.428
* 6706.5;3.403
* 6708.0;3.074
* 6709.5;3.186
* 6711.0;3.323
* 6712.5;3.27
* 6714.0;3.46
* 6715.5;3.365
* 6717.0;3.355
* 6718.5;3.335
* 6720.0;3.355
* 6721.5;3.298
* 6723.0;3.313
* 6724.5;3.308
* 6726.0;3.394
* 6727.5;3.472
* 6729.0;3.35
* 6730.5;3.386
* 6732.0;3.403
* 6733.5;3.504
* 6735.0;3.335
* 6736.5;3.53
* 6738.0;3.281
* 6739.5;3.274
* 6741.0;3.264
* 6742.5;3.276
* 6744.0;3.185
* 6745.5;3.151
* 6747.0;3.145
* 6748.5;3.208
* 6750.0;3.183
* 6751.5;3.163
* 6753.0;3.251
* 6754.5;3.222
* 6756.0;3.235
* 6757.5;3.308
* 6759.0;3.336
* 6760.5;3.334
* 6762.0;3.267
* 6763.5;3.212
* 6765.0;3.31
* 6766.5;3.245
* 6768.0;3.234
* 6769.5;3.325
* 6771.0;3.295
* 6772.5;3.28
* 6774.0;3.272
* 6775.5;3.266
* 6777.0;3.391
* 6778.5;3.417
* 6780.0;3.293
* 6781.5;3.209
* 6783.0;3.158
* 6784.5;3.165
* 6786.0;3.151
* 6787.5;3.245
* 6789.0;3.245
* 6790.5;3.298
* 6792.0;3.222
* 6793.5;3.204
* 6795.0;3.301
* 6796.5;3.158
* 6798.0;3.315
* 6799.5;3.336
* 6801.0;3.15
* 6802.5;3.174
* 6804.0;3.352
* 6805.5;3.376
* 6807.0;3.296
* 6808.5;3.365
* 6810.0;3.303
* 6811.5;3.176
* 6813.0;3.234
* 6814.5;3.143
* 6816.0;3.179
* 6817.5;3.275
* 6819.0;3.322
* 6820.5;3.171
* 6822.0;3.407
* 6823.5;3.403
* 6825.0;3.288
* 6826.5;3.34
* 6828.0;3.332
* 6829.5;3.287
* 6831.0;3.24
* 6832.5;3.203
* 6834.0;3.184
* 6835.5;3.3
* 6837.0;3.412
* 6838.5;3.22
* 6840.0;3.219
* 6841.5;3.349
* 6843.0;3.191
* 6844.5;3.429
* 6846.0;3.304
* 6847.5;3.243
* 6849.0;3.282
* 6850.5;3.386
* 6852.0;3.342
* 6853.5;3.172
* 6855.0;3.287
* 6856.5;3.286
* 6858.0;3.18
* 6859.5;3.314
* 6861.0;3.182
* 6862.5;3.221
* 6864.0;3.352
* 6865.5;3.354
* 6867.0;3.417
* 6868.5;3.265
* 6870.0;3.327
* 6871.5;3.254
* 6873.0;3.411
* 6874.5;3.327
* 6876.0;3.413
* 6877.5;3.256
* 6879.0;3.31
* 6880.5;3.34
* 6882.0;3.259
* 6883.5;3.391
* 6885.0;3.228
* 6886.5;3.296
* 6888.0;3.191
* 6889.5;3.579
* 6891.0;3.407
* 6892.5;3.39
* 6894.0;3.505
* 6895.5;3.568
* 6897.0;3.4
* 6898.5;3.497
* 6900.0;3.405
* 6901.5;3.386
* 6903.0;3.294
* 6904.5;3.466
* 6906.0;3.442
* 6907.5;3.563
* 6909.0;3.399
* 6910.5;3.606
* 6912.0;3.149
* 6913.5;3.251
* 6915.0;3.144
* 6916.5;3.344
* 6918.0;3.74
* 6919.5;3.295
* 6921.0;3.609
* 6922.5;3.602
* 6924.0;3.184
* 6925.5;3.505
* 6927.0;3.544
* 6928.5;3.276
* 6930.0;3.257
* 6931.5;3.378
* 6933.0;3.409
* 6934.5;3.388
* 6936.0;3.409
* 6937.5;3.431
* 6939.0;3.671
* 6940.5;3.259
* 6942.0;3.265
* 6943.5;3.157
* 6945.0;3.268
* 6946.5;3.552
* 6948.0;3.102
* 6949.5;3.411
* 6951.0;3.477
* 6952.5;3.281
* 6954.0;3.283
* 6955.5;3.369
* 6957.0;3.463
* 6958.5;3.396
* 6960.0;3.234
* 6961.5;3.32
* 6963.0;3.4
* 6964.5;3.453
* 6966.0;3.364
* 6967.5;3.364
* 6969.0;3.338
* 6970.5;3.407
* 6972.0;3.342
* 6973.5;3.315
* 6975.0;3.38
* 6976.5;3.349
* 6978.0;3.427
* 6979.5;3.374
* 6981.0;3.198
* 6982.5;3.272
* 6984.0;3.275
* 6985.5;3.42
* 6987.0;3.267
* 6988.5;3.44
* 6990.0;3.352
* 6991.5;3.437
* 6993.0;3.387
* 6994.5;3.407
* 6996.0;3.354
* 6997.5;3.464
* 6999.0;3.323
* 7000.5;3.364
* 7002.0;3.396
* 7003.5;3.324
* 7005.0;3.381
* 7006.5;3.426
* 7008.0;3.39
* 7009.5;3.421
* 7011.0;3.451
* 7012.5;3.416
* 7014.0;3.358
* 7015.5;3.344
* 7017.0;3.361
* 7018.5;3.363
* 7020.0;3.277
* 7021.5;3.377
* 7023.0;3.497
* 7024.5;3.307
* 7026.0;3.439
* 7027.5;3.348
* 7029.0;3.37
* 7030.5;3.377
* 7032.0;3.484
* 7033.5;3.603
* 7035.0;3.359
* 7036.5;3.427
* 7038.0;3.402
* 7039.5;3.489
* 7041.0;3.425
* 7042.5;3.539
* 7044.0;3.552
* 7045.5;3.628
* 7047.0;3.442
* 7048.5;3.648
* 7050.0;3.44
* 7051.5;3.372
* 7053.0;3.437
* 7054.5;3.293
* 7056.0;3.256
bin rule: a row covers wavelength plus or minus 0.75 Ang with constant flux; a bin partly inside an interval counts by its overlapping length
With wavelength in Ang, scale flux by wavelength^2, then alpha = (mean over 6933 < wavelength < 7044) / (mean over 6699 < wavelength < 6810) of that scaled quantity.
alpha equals 1.1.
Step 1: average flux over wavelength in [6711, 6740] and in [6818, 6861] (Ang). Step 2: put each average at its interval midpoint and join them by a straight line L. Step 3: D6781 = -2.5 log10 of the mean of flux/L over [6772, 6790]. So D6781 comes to 0.02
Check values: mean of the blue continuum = 3.37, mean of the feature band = 3.26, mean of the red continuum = 3.29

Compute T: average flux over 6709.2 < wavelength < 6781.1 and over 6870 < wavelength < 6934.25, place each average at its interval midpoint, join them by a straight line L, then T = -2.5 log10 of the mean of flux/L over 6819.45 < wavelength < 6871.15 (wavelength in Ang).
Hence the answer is 0.02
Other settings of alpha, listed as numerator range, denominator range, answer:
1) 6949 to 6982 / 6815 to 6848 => 1.06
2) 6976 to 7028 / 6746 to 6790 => 1.11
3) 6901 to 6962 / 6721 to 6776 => 1.08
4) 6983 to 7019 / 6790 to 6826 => 1.09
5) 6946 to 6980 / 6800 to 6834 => 1.07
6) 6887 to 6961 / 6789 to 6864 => 1.07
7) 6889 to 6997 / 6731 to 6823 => 1.09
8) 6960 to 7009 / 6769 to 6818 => 1.09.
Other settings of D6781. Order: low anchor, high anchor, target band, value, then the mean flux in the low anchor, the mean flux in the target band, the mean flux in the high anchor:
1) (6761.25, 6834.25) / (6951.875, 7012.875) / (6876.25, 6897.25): -0.017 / 3.27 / 3.37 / 3.37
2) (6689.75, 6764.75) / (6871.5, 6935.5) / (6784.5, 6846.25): 0.025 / 3.3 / 3.27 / 3.39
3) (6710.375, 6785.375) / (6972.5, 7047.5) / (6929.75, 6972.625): 0.004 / 3.3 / 3.36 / 3.4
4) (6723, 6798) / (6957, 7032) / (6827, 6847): 0.009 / 3.28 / 3.28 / 3.37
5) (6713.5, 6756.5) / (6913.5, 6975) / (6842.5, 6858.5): 0.020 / 3.31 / 3.29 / 3.37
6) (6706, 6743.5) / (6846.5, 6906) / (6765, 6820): 0.026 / 3.34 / 3.26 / 3.34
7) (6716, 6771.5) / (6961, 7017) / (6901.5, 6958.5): -0.010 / 3.3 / 3.39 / 3.37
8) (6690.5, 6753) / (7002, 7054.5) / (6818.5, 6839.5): 0.018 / 3.31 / 3.29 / 3.42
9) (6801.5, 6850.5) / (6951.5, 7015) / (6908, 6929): -0.024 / 3.28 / 3.41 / 3.37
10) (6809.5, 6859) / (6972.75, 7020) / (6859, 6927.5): -0.022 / 3.28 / 3.38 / 3.37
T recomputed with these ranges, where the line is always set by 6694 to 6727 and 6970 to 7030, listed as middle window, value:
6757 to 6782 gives 0.01 mag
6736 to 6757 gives 0.03 mag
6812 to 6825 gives 0.02 mag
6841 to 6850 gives 0.01 mag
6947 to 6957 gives 0.01 mag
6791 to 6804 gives 0.03 mag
